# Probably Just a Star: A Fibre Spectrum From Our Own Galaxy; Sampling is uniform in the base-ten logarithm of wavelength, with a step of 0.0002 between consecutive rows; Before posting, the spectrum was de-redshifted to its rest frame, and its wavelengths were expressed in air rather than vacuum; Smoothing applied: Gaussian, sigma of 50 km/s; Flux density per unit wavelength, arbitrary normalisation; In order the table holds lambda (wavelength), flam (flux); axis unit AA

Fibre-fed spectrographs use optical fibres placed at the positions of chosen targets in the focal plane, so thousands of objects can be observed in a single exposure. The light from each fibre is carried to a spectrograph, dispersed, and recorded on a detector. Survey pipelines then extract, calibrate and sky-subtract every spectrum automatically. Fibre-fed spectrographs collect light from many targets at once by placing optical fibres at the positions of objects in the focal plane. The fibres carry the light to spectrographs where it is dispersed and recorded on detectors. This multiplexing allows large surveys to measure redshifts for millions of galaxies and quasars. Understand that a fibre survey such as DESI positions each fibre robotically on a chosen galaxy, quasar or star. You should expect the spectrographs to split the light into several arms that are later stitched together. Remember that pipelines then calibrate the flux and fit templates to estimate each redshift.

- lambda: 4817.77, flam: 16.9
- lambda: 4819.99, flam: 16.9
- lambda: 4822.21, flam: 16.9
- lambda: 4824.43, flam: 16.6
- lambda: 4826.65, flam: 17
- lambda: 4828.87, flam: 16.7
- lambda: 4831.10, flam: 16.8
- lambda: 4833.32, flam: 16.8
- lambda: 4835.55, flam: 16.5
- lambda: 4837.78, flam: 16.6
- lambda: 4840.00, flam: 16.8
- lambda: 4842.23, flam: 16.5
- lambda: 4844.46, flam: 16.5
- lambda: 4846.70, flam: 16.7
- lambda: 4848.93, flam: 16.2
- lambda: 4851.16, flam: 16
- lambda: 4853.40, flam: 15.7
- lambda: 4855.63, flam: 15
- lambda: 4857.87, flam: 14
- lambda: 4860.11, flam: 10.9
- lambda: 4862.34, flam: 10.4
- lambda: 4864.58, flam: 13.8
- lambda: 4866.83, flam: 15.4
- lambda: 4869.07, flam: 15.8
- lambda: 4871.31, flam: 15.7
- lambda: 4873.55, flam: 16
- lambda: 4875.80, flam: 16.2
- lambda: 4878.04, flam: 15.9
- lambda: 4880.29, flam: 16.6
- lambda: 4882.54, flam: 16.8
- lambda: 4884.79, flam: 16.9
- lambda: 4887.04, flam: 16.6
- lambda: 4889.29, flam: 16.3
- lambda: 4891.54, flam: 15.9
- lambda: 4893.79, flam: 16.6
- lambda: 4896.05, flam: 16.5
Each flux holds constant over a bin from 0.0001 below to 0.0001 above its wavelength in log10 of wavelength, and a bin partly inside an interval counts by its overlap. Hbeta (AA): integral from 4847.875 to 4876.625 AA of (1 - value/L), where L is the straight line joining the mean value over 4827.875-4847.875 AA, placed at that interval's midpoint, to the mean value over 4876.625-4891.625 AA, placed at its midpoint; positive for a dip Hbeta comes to 3.2 AA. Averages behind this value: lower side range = 16.7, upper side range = 16.5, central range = 14.7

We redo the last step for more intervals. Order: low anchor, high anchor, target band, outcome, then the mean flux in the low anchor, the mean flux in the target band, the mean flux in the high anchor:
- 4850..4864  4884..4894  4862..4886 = -0.6 AA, 13.7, 15.6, 16.4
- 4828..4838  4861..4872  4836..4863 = 0.4 AA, 16.7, 15.2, 14.1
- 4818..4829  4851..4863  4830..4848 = -1.5 AA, 16.8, 16.6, 13.6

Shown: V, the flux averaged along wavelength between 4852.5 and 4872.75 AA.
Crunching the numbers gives 14.1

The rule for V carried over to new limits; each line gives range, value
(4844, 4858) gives 15.8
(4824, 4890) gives 15.8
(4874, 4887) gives 16.5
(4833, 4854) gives 16.4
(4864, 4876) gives 15.5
